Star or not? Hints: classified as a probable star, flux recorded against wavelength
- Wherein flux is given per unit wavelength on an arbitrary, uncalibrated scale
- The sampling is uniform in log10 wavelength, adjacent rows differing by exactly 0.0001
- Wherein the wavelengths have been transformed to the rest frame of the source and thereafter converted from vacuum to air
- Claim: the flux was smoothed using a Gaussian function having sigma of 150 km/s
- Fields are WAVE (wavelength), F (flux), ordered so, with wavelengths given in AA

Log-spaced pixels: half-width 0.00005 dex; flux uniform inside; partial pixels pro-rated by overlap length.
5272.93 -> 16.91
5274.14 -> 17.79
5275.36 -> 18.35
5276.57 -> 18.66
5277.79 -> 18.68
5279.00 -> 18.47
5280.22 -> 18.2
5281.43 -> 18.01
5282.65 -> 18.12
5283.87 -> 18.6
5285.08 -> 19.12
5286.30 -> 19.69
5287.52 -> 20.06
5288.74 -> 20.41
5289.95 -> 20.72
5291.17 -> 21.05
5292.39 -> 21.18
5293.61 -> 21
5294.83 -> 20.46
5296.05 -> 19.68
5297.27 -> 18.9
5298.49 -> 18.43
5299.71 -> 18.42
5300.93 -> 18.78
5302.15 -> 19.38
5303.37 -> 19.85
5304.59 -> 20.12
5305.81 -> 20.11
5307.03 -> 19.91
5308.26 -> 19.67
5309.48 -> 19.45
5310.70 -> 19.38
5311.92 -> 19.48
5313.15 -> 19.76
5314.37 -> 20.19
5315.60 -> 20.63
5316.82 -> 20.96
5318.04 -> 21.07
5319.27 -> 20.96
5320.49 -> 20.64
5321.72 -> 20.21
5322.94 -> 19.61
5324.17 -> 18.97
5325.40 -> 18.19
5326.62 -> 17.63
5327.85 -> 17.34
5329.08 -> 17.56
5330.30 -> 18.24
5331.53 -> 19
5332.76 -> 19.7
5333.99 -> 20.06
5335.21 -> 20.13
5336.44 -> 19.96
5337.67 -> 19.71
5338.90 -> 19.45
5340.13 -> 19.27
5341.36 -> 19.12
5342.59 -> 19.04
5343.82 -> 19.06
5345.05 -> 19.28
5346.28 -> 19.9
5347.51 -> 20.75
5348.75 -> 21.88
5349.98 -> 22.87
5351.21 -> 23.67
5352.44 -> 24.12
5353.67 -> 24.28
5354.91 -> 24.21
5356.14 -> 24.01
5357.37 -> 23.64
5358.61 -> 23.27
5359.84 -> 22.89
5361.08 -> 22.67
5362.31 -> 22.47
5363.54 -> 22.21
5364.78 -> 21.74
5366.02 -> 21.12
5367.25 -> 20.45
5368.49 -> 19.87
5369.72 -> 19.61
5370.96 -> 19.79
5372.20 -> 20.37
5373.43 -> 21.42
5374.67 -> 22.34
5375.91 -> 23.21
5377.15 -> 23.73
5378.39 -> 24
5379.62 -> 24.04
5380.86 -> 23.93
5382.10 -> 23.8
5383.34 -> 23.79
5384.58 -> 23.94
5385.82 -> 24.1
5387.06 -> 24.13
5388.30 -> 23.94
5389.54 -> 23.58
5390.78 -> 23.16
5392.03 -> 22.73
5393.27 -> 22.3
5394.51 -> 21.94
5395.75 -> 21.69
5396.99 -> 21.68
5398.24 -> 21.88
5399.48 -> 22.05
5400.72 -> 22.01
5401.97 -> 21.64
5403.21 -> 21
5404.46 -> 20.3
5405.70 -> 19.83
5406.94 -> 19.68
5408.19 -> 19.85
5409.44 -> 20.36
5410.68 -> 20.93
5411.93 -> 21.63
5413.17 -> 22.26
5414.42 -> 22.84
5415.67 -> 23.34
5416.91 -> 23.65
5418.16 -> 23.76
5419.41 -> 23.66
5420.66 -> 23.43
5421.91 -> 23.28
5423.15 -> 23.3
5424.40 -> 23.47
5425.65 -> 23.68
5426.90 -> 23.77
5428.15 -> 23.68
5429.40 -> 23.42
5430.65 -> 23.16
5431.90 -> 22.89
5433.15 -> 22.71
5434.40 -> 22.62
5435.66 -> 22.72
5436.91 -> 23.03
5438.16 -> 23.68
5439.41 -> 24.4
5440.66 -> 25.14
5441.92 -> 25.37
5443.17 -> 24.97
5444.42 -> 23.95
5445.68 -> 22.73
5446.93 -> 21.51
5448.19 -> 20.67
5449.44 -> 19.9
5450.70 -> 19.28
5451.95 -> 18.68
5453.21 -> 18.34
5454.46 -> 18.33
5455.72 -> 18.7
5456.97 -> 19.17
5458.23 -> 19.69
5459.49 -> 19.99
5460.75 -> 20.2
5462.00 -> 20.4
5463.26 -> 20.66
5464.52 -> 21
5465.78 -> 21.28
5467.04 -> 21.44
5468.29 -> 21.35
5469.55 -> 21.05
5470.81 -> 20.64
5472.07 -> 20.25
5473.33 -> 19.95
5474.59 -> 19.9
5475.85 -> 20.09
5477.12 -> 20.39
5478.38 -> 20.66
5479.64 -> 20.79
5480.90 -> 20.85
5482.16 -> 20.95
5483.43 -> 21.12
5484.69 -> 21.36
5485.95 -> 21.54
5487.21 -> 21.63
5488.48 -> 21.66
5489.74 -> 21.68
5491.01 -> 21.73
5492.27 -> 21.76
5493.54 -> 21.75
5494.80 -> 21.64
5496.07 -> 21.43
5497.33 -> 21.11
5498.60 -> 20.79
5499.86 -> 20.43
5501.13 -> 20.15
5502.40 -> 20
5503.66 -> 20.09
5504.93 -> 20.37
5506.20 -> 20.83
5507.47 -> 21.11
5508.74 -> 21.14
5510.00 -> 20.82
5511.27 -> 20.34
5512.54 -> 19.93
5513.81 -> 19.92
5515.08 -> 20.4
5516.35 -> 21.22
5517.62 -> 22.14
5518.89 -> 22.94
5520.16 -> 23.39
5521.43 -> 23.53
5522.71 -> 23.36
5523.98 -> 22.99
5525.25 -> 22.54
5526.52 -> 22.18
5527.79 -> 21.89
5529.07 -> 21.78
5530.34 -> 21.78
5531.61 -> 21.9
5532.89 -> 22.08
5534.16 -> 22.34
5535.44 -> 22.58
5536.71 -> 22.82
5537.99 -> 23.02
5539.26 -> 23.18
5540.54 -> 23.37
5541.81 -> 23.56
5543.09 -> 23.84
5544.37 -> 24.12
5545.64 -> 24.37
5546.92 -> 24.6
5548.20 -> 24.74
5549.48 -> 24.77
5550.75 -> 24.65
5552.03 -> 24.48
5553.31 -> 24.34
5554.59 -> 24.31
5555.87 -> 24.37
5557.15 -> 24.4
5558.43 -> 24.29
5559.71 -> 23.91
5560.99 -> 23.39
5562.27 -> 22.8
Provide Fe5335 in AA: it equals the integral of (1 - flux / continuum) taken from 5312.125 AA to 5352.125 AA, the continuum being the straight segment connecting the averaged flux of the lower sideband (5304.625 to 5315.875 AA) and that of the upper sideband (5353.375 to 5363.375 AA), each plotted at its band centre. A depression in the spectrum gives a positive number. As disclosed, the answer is 2.88 AA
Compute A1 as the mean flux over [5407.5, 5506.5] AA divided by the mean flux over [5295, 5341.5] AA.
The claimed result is 1.1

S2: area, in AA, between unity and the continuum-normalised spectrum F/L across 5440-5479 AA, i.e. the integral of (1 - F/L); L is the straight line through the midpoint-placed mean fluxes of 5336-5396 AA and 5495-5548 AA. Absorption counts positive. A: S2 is 2.1 AA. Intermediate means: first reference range 22.1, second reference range 22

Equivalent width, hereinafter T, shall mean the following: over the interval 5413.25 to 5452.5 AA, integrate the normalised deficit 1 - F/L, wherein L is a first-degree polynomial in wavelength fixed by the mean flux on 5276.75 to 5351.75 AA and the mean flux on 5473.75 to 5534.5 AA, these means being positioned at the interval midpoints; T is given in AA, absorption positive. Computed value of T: -4.33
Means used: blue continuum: 19.7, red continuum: 21.3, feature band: 23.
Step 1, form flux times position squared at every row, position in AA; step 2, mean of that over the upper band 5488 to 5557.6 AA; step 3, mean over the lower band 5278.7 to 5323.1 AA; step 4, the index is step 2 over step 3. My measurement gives 1.2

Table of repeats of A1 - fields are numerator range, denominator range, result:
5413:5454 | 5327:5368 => 1.09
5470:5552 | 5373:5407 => 0.96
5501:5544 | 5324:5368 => 1.05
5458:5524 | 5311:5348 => 1.08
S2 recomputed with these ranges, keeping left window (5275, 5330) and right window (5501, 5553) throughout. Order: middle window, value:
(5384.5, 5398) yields -1.5 AA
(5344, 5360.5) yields -2.0 AA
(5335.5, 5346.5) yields 0.3 AA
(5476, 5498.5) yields 0.6 AA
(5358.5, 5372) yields -0.7 AA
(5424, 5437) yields -1.3 AA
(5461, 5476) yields 0.6 AA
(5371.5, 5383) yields -1.4 AA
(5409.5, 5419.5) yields -0.8 AA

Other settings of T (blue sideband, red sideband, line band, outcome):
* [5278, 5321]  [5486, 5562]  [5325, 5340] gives 0.88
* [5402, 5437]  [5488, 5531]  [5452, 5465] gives 1.42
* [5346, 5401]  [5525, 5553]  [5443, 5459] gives 1.79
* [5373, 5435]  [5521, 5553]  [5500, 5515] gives 1.74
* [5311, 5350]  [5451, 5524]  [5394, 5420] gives -1.91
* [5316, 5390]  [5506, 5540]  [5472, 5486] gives 0.75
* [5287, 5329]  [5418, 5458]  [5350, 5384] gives -2.74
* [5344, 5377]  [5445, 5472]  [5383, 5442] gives -4.64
